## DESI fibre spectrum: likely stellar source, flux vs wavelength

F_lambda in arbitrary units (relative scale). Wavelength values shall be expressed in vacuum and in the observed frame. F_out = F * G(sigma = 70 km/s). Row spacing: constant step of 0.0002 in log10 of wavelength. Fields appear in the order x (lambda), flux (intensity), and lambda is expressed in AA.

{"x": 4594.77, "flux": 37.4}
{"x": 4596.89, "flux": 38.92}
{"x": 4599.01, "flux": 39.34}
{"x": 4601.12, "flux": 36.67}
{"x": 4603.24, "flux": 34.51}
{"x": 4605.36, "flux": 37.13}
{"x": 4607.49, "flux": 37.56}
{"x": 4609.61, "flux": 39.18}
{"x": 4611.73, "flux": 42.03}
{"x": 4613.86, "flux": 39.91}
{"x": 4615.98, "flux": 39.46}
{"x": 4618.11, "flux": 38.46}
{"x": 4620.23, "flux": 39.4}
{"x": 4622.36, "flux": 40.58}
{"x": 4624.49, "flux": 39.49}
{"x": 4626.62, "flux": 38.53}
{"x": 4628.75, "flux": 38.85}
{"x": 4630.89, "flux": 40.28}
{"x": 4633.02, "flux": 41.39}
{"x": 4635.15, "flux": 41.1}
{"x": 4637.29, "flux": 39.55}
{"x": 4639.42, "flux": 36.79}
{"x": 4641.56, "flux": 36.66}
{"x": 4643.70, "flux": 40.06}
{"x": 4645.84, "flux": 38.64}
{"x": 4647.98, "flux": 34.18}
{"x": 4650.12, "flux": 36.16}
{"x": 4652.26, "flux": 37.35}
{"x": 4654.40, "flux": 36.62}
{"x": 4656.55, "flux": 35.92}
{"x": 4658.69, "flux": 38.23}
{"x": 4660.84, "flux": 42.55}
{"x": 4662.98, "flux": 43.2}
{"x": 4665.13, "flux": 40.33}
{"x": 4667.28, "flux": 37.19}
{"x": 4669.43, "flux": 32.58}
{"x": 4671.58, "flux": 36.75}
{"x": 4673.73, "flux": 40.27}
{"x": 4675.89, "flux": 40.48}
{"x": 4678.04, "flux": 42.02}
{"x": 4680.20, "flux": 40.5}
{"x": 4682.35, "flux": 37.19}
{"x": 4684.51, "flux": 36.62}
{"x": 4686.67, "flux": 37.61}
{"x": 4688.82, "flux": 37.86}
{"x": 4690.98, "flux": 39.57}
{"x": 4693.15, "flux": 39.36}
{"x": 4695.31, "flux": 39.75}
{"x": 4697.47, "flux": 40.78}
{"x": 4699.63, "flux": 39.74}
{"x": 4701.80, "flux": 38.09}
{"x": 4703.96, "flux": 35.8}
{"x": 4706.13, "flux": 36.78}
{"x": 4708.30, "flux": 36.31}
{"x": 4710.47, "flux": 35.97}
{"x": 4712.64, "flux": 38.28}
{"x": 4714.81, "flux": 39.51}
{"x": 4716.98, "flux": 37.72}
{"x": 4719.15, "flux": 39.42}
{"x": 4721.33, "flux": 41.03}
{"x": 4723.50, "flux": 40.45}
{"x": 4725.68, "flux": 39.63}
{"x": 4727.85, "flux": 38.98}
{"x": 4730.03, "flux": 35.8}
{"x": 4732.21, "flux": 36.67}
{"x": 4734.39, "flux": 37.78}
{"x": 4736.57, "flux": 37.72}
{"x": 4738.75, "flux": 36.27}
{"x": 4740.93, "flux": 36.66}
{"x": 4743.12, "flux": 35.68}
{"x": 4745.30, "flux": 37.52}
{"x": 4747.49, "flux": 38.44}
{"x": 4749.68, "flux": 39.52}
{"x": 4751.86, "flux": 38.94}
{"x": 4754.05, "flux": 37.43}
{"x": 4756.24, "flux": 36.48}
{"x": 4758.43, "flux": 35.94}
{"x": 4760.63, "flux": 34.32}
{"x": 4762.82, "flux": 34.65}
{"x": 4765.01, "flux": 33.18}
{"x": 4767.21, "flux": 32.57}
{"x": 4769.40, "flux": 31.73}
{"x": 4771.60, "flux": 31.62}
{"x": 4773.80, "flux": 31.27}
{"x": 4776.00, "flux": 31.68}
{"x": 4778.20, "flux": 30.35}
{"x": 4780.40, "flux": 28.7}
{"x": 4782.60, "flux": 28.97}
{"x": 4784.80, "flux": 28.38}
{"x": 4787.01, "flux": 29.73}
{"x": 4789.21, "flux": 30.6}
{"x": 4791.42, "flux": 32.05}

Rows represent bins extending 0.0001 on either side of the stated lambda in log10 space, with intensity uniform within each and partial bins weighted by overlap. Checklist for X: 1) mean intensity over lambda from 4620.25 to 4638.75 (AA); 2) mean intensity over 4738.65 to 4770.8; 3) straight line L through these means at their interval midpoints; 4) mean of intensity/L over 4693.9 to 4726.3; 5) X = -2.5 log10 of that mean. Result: -0.04 mag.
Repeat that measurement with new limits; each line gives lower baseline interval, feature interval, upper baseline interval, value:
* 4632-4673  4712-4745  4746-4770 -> -0.05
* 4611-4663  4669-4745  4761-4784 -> -0.09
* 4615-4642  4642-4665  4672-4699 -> 0.03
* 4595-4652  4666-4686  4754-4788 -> -0.05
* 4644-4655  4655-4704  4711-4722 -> -0.03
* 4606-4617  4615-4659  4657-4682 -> 0.03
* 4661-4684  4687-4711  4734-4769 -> 0.00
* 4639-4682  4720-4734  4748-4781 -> -0.09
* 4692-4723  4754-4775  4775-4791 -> -0.06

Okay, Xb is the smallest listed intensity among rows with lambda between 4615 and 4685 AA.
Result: 32.58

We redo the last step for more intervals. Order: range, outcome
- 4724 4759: 35.68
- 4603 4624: 34.51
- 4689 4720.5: 35.8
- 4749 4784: 28.7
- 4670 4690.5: 36.62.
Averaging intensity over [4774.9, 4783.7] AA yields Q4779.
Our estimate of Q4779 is 29.9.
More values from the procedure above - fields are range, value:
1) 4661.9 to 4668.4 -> 40.2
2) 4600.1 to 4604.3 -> 35.6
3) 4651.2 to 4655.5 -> 37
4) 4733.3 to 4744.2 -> 36.8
